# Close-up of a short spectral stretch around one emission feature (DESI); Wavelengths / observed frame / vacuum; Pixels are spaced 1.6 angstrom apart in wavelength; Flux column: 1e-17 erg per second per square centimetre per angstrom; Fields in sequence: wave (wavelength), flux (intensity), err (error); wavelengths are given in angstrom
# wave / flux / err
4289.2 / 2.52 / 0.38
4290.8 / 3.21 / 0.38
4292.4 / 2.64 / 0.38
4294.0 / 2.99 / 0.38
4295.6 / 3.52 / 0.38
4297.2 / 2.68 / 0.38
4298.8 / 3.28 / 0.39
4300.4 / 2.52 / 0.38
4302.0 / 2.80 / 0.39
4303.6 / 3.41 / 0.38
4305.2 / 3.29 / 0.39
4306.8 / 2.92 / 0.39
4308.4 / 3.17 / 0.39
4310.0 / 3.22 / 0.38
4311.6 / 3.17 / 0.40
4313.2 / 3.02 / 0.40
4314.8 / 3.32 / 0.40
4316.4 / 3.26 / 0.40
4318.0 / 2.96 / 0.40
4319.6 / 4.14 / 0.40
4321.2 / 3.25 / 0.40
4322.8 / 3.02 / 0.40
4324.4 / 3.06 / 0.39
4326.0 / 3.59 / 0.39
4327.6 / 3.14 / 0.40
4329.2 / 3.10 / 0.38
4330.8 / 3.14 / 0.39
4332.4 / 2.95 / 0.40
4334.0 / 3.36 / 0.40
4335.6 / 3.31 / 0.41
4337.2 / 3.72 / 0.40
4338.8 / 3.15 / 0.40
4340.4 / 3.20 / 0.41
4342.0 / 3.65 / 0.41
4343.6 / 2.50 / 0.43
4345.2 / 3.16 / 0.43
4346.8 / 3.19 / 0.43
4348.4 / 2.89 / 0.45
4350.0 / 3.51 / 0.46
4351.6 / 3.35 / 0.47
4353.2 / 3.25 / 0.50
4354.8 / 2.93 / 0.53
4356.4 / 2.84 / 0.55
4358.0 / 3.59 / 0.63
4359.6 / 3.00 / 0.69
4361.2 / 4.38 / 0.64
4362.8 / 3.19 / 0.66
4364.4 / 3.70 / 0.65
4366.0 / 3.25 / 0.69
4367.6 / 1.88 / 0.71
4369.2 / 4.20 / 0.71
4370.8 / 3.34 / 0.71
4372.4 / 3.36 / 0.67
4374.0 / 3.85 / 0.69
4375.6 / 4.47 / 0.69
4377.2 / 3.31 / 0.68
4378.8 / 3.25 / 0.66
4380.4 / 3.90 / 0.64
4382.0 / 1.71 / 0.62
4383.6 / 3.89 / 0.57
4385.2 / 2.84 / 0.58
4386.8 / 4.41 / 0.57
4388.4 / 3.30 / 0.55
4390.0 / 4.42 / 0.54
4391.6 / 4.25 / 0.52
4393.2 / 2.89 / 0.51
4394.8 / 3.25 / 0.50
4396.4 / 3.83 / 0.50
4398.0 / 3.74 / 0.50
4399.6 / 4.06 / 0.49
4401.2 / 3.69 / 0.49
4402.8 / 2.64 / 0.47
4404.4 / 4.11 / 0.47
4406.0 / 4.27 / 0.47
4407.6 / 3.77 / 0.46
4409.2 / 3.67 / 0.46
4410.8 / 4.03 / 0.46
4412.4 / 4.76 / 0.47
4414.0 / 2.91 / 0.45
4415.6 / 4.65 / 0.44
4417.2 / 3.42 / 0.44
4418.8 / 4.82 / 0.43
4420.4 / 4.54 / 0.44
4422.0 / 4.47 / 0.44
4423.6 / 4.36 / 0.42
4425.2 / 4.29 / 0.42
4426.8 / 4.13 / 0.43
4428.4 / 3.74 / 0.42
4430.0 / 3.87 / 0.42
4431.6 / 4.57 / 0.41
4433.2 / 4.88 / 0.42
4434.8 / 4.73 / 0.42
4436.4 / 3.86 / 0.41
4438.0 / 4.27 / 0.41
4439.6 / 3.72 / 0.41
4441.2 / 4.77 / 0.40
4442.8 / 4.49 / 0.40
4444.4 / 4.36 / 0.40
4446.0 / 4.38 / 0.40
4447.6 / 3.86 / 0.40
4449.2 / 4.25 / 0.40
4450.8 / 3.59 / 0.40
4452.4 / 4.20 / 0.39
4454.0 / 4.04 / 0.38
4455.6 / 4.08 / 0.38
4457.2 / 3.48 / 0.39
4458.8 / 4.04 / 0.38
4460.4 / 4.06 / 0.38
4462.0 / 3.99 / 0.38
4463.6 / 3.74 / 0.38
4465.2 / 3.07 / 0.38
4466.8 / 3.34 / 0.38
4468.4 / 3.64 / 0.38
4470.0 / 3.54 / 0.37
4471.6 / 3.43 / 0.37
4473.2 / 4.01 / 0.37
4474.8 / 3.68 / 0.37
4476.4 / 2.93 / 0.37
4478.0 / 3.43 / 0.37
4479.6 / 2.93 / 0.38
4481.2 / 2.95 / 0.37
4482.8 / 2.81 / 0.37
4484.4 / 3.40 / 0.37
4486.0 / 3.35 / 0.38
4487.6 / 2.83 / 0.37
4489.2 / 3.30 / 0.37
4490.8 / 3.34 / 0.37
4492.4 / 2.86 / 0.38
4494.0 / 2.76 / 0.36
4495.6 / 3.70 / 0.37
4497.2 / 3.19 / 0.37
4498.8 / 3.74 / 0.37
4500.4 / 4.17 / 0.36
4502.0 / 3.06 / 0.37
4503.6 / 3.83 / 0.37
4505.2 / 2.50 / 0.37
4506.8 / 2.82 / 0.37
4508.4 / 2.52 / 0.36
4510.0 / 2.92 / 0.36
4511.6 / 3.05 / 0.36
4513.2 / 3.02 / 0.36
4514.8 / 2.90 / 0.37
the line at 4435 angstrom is C III]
